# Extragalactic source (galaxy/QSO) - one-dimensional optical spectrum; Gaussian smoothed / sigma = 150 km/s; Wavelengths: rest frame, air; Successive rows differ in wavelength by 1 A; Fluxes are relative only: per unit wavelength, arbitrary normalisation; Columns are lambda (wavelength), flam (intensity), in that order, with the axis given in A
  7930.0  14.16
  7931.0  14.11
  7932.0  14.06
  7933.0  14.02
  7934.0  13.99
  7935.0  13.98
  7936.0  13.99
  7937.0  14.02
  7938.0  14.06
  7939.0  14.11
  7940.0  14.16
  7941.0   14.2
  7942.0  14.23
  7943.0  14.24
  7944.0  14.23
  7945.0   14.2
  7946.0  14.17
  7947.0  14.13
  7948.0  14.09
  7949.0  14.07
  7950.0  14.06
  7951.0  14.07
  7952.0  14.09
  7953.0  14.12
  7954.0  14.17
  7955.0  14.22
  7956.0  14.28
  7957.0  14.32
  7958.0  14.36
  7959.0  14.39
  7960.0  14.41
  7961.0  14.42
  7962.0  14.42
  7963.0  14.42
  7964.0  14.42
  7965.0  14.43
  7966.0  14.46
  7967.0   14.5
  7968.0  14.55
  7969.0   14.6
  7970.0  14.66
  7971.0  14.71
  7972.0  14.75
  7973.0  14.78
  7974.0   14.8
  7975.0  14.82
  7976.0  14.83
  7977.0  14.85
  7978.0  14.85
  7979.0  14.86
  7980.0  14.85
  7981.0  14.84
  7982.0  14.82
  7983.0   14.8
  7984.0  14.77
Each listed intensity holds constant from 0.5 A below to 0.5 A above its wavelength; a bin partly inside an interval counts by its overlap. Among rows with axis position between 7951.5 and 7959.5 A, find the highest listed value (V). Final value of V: 14.39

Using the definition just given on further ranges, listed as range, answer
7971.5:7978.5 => 14.85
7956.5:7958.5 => 14.36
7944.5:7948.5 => 14.2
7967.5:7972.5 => 14.75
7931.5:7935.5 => 14.06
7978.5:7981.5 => 14.86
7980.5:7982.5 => 14.84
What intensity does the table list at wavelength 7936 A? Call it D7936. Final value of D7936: 13.99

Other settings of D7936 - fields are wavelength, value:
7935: 13.98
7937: 14.02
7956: 14.28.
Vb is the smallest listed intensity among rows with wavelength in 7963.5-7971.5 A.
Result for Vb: 14.42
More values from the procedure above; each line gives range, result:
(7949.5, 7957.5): 14.06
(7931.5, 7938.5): 13.98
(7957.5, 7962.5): 14.36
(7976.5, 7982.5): 14.82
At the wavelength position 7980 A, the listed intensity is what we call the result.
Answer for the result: 14.85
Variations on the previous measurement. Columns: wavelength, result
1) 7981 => 14.84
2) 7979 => 14.86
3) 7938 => 14.06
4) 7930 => 14.16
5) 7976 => 14.83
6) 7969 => 14.6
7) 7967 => 14.5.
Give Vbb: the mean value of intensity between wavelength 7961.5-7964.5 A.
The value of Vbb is 14.4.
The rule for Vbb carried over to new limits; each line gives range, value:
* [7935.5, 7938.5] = 14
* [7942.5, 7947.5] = 14.2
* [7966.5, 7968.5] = 14.5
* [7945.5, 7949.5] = 14.1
